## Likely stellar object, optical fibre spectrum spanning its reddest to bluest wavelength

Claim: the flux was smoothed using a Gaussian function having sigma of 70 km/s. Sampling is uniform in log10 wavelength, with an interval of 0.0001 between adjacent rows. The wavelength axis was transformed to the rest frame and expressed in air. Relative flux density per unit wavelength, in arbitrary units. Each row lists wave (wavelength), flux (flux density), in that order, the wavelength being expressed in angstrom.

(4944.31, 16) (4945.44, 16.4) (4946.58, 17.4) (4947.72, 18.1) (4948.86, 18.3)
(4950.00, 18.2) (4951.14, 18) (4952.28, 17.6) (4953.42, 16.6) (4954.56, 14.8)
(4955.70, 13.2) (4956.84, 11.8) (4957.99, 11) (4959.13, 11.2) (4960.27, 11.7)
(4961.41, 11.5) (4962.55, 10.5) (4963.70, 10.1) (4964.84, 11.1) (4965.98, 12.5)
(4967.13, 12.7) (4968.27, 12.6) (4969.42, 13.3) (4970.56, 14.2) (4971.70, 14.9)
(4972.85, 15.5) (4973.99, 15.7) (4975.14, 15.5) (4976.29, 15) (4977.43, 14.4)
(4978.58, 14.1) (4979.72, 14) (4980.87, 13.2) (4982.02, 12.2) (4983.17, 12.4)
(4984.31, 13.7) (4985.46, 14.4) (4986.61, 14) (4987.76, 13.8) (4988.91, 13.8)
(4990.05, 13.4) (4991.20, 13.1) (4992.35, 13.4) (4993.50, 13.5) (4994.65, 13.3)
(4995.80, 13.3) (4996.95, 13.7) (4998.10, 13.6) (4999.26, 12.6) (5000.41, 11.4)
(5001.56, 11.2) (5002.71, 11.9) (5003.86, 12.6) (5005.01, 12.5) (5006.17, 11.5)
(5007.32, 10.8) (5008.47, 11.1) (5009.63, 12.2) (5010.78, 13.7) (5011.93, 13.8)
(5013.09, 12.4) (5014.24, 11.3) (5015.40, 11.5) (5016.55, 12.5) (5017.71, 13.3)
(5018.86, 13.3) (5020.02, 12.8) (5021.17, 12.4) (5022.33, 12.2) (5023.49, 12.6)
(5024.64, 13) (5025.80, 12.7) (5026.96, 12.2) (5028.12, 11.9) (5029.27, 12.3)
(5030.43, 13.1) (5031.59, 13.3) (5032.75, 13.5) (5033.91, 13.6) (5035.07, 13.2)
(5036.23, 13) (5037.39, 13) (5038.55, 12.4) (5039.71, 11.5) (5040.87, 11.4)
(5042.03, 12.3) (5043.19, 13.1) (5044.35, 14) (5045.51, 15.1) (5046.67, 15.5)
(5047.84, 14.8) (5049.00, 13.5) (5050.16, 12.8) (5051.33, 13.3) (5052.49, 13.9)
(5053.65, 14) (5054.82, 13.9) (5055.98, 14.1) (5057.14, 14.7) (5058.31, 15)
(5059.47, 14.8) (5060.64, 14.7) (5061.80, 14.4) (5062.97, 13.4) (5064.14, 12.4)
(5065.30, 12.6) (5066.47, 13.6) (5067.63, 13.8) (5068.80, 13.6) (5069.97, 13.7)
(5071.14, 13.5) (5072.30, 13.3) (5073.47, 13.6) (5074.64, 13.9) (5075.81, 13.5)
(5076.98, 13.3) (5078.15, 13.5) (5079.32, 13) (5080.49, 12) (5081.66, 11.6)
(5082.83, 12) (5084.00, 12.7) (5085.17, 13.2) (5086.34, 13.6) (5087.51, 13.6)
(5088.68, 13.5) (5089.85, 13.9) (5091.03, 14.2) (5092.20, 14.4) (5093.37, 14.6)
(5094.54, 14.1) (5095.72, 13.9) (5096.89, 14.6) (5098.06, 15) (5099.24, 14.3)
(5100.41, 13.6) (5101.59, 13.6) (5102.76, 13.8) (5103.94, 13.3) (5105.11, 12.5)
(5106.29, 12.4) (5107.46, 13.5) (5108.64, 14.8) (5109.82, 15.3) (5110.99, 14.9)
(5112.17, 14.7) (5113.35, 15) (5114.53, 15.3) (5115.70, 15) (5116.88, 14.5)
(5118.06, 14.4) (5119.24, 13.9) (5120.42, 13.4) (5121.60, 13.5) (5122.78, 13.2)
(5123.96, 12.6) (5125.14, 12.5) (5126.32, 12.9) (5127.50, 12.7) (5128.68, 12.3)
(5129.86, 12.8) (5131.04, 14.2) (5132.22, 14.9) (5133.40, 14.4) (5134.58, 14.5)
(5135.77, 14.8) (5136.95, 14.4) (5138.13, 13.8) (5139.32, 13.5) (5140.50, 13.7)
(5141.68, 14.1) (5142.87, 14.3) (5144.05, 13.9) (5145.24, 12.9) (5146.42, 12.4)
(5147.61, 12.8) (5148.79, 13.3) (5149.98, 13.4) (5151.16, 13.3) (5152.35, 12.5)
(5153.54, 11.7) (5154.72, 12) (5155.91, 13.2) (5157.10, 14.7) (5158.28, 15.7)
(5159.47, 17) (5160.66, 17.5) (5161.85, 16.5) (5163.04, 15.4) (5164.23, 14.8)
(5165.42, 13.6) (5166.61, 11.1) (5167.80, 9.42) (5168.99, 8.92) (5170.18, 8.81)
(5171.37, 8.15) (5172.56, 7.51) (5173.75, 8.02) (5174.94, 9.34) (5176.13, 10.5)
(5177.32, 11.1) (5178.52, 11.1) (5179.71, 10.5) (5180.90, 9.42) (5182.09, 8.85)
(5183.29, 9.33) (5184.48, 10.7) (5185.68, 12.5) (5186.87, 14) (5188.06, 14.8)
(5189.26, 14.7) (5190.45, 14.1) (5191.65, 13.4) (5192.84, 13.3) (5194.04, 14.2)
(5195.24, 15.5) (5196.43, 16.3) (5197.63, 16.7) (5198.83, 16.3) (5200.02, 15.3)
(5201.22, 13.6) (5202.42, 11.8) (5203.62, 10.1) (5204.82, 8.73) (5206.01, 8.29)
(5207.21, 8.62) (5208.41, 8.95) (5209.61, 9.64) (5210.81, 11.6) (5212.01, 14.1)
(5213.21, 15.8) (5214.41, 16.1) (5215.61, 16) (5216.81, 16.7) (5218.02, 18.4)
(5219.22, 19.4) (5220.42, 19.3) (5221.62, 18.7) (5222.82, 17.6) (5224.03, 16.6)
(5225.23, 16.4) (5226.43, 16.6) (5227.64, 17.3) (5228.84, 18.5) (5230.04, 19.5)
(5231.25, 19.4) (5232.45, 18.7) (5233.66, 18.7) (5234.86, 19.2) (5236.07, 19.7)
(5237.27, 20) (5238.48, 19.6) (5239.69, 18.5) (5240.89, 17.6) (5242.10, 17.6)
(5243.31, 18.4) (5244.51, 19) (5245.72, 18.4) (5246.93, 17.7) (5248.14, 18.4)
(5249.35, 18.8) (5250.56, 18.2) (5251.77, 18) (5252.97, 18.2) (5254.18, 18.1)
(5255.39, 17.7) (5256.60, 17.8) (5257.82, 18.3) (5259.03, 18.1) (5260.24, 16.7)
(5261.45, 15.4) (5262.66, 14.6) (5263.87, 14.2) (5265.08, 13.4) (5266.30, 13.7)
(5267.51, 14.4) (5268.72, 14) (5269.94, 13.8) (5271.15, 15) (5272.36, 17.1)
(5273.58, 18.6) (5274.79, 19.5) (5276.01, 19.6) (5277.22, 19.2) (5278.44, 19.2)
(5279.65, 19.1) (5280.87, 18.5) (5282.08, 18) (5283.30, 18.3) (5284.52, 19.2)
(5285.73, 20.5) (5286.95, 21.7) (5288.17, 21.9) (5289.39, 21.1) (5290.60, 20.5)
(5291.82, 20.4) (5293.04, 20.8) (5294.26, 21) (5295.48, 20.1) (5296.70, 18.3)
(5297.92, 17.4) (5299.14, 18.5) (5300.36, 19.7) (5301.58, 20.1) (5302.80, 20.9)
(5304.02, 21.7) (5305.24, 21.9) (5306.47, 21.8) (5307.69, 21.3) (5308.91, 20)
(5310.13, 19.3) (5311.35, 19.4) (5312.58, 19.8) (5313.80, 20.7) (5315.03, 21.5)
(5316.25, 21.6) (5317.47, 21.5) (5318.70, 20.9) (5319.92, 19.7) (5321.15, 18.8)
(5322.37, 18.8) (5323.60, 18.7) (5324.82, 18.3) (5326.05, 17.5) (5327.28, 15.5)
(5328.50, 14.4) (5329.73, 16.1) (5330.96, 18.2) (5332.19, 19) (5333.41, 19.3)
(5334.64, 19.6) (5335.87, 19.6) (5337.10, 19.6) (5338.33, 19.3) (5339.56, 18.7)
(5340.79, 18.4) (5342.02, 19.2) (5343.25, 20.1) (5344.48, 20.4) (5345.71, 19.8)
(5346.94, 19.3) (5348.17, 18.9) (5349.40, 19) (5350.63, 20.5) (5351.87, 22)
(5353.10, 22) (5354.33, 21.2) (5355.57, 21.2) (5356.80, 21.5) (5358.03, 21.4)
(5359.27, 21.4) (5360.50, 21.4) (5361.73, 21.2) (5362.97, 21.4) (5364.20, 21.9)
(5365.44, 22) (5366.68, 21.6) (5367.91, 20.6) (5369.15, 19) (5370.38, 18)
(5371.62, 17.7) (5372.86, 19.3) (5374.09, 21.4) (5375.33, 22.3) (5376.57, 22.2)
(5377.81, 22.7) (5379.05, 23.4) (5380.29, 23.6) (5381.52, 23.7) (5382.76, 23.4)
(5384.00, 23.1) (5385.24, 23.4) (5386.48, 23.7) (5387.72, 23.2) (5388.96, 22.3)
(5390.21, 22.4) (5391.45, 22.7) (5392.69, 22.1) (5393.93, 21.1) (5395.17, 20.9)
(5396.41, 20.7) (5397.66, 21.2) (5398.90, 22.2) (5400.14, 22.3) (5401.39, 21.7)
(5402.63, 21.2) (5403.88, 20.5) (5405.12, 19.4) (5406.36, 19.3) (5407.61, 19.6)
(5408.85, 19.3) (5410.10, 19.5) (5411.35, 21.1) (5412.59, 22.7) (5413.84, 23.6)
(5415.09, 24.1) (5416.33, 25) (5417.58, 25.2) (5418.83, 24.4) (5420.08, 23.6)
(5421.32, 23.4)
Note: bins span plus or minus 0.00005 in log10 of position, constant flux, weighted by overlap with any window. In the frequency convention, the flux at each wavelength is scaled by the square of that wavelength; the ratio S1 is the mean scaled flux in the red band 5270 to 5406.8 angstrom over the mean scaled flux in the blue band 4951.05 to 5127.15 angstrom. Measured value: 1.7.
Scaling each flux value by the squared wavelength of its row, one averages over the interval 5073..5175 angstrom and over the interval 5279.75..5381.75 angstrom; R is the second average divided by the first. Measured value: 1.6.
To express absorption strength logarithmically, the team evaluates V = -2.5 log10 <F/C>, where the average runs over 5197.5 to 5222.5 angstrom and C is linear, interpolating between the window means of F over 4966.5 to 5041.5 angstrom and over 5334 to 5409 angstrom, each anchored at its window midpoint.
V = 0.24 mag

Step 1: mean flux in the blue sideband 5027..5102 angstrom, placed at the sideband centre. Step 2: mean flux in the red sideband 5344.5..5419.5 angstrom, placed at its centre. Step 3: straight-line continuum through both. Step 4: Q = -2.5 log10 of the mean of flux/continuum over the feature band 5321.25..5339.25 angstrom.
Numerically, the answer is 0.117 mag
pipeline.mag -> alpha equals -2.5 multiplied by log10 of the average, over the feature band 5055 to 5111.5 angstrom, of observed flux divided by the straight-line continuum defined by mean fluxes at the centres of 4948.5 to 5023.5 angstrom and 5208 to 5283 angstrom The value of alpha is 0.08 mag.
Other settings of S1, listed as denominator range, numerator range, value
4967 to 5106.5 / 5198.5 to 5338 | 1.46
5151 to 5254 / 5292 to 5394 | 1.47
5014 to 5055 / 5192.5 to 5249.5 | 1.34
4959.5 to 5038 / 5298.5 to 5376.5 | 1.76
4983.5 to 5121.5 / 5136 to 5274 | 1.17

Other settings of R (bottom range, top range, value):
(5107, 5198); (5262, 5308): 1.49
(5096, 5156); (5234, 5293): 1.39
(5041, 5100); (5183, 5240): 1.18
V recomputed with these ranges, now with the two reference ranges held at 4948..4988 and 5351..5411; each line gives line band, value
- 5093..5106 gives 0.171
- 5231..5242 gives -0.011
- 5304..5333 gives 0.049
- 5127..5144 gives 0.214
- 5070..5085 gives 0.214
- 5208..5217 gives 0.327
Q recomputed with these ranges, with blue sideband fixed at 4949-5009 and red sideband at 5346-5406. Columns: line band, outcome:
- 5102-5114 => 0.14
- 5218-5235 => 0.01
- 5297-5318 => -0.02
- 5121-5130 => 0.26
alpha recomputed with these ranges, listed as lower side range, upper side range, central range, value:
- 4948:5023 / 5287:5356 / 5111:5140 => 0.150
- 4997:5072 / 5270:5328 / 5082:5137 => 0.079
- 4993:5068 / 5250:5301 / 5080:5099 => 0.052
